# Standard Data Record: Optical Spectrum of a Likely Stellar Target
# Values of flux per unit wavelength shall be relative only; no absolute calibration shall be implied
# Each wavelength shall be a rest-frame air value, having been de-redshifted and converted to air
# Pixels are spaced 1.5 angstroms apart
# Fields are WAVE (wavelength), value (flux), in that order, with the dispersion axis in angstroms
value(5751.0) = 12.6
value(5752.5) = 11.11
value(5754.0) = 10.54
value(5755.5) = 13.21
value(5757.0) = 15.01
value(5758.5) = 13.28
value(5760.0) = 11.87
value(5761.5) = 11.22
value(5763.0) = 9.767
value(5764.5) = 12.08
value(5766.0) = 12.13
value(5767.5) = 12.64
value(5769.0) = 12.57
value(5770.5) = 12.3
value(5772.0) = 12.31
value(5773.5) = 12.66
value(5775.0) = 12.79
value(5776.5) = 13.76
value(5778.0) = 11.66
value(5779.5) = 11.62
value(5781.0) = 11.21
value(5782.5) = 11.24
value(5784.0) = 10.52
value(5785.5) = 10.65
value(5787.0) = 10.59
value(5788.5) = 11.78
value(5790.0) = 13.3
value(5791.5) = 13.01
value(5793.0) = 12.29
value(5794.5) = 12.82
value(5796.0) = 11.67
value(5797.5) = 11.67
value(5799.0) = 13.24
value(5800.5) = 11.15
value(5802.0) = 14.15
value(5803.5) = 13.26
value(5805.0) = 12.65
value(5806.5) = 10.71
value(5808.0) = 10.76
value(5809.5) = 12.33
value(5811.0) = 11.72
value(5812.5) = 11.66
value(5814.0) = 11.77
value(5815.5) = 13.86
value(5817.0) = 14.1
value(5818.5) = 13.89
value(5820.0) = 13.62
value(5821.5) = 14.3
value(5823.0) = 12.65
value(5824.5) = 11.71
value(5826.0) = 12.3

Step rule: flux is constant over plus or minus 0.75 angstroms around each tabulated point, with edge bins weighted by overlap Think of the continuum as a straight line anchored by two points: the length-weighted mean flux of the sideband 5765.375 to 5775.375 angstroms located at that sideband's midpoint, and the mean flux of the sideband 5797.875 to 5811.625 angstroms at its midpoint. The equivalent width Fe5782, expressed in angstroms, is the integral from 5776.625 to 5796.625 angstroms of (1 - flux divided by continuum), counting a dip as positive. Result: 0.9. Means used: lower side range 12.5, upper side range 12.2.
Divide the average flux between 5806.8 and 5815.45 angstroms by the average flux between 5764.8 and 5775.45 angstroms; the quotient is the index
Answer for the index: 0.9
